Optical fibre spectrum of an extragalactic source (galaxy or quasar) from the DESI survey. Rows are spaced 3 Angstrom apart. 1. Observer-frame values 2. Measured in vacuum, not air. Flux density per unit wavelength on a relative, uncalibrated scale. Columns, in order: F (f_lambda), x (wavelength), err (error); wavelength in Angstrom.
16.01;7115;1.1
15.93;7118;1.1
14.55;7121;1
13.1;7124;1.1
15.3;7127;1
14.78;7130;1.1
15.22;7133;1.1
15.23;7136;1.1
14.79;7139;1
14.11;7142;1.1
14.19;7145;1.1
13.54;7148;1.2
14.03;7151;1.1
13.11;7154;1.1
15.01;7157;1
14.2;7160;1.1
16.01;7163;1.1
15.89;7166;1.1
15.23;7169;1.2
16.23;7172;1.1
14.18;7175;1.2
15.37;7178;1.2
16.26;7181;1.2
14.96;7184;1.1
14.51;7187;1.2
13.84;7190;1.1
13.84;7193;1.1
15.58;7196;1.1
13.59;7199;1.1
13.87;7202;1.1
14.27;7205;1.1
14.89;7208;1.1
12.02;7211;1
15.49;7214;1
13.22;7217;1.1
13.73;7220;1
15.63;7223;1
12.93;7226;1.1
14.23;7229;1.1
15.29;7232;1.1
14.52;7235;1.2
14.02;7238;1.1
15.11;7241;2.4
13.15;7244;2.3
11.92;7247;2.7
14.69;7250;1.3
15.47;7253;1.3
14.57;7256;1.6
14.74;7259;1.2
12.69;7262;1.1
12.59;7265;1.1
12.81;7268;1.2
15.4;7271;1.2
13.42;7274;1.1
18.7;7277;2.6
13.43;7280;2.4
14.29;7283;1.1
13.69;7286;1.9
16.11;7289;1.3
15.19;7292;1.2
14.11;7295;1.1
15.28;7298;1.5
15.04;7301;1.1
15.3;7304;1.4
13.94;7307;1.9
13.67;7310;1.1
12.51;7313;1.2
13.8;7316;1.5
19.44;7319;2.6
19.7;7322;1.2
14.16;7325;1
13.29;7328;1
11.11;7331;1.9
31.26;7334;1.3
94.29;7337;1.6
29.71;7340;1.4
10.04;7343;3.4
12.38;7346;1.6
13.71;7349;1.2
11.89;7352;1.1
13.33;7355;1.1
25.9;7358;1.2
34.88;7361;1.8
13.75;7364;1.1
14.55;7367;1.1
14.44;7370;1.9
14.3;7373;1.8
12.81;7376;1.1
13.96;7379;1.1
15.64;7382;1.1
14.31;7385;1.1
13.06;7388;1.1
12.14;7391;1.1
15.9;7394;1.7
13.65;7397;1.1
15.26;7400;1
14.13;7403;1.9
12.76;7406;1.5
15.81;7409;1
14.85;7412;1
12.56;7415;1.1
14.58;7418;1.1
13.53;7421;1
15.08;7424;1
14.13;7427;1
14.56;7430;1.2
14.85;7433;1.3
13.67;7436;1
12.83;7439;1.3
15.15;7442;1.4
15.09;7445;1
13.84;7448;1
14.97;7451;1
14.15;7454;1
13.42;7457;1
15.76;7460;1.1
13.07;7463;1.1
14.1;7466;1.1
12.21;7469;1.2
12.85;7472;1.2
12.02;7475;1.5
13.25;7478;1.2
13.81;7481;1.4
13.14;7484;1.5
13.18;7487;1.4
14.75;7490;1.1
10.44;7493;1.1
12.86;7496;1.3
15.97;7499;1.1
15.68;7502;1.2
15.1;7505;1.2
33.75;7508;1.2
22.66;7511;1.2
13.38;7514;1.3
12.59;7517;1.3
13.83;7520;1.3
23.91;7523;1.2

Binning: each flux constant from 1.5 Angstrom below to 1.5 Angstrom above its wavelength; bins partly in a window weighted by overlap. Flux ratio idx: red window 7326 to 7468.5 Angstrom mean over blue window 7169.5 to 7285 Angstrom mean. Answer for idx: 1.18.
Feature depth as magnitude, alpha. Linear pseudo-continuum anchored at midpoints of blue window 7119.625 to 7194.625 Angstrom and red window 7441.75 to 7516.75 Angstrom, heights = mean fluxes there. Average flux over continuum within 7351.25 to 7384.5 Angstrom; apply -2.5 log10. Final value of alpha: -0.140 mag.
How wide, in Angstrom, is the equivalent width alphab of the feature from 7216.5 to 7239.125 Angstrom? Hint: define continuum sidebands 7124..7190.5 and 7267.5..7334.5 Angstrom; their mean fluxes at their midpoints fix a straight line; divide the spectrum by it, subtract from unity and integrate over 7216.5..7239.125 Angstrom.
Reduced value 1.2 Angstrom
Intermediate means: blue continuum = 14.8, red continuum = 15.3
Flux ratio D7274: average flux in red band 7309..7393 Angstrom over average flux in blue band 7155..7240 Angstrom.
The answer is 1.3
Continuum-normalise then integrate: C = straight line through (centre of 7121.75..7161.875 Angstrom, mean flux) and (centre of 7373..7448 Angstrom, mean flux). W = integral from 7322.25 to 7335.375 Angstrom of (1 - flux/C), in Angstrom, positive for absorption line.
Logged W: -3.0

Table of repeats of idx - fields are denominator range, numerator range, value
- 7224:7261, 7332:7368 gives 1.79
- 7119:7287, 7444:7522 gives 1.03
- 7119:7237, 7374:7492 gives 0.96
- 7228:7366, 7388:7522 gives 0.84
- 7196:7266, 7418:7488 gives 0.99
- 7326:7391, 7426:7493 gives 0.68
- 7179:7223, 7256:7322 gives 1.02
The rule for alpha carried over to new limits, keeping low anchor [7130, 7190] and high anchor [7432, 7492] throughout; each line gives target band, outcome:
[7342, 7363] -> -0.23 mag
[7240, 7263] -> 0.03 mag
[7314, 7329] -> -0.13 mag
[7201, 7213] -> 0.06 mag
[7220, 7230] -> 0.03 mag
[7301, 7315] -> 0.02 mag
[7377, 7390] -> 0.00 mag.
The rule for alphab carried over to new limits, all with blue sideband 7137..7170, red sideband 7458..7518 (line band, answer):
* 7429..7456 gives 1.2 Angstrom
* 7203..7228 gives 1.1 Angstrom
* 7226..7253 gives 1.0 Angstrom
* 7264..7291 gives 0.4 Angstrom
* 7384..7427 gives 2.3 Angstrom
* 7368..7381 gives 0.8 Angstrom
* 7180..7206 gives 0.2 Angstrom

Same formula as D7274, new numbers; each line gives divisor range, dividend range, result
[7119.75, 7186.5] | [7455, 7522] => 1.01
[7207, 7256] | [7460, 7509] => 1.03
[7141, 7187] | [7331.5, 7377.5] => 1.54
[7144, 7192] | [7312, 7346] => 1.63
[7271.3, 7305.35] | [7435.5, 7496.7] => 0.91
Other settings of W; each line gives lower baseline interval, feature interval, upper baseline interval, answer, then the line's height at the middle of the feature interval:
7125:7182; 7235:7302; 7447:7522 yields 2.19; 14.9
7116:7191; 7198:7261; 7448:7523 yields 2.96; 14.9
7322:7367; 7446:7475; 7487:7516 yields 7.48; 18.5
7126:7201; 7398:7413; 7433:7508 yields -0.19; 14.3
